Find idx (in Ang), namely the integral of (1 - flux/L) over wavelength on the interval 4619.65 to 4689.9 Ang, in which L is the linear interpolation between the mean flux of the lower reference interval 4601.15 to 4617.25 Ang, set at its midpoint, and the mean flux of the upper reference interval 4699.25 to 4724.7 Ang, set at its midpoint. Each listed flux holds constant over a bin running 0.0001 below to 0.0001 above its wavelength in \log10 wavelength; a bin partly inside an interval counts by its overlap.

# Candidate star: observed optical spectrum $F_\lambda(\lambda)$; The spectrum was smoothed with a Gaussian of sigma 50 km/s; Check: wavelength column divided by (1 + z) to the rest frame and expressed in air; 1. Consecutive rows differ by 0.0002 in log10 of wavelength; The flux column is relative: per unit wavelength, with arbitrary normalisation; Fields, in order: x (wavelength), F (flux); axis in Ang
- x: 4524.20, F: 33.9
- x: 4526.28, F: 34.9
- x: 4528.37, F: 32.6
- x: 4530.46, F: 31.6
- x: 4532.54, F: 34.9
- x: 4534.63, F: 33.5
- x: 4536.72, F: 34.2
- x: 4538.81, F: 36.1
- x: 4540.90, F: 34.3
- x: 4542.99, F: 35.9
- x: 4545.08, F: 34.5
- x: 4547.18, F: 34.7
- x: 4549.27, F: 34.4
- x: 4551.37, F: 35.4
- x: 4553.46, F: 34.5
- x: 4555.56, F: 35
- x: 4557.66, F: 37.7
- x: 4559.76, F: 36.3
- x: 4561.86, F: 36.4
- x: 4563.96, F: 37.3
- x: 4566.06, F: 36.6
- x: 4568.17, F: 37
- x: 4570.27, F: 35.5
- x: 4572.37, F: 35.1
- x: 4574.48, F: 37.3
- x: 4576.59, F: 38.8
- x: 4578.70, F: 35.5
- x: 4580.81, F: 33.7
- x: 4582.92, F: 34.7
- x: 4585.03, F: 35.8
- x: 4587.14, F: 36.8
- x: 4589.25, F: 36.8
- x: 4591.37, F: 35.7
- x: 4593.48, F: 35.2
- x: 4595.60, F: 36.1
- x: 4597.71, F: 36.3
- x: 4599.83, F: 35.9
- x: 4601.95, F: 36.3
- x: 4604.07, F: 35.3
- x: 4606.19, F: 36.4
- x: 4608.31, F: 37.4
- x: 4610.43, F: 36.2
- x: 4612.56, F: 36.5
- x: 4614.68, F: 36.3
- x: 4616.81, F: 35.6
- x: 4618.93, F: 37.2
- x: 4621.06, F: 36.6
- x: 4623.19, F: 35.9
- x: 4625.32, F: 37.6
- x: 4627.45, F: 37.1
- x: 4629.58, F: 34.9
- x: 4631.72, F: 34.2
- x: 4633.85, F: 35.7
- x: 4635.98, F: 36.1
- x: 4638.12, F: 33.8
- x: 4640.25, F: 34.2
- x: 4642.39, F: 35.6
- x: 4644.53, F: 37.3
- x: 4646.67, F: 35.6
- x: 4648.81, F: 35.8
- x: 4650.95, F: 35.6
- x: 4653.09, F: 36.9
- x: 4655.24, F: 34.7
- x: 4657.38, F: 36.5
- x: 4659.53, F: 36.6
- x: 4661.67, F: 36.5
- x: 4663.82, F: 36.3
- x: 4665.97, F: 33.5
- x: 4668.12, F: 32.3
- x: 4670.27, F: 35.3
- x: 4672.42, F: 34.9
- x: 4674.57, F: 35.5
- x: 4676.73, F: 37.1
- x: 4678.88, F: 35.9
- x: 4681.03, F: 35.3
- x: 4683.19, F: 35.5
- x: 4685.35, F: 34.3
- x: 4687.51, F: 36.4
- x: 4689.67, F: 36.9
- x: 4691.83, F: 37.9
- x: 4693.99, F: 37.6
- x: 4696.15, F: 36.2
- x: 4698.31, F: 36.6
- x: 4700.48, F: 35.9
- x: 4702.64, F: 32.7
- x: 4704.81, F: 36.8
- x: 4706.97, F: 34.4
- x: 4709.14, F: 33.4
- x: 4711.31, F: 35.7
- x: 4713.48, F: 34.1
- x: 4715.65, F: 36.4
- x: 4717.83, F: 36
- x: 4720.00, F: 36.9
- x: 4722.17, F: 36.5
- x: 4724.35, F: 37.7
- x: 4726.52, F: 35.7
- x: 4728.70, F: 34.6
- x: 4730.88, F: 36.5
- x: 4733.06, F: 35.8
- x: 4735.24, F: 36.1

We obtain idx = 0.5 Ang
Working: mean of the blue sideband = 36.3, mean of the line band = 35.6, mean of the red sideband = 35.5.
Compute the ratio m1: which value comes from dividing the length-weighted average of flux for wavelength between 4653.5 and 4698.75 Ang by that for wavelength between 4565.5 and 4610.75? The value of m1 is 0.99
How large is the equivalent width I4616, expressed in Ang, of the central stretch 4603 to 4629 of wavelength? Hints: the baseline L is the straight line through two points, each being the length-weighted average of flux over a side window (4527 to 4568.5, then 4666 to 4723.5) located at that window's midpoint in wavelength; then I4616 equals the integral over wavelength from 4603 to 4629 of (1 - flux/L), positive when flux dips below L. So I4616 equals -0.8 Ang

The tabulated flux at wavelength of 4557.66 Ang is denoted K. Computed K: 37.7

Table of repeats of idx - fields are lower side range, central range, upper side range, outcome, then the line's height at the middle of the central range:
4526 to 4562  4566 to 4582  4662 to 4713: -0.56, 34.9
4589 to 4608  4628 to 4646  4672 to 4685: 0.28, 35.8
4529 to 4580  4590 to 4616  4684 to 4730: -0.39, 35.6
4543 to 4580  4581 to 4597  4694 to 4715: 0.03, 35.8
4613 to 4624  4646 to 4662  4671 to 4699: 0.10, 36.2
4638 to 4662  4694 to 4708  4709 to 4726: 0.13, 35.9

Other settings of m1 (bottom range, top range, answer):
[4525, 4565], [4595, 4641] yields 1.03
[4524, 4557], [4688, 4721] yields 1.04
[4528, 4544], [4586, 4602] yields 1.06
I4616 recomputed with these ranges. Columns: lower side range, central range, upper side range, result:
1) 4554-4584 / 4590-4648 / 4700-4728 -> 0.0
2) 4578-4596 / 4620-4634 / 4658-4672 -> -0.3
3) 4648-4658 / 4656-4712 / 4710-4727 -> 0.6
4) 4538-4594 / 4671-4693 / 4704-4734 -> -0.1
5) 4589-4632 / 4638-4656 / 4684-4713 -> 0.2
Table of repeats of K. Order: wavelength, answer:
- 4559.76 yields 36.3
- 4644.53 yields 37.3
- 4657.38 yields 36.5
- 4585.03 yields 35.8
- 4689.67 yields 36.9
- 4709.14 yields 33.4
